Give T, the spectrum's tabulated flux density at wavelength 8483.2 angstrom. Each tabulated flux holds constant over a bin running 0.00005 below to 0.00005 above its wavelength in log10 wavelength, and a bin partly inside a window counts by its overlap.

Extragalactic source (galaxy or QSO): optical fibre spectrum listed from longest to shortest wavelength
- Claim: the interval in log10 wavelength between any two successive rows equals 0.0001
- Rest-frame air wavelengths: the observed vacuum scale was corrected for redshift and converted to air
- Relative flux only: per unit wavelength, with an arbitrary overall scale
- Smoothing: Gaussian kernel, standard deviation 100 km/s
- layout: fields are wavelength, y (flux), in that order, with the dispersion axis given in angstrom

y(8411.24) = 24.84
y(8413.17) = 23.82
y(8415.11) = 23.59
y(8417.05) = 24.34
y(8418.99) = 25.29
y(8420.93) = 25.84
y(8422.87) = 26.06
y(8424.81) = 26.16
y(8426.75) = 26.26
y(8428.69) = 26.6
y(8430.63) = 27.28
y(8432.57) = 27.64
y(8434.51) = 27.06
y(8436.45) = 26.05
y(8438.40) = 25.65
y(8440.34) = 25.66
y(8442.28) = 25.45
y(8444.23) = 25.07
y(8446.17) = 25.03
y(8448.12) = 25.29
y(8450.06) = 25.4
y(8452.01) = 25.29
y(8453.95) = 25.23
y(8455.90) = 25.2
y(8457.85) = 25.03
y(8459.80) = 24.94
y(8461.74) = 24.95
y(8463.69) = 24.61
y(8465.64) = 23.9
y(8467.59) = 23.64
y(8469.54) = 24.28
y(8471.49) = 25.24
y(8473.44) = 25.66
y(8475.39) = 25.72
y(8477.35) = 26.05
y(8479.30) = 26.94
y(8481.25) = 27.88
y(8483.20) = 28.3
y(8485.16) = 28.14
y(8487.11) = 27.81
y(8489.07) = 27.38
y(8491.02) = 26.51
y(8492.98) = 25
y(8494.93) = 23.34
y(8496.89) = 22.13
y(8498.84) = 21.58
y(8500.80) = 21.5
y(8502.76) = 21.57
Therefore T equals 28.3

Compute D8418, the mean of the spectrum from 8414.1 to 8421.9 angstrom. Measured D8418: 24.7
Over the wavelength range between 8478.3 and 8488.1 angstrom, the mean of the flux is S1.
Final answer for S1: 27.8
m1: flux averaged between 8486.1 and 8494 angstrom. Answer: 26.7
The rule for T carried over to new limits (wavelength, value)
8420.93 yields 25.84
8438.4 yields 25.65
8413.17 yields 23.82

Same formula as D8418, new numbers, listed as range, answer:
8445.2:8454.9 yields 25.3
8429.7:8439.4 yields 26.7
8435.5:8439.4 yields 25.8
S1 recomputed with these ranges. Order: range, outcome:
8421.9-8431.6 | 26.5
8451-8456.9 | 25.2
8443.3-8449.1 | 25.2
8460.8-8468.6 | 24.3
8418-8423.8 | 25.7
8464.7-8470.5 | 23.9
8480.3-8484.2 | 28.1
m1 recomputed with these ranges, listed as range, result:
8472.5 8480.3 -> 26.1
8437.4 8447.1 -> 25.4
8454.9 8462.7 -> 25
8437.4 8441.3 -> 25.6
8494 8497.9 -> 22.7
